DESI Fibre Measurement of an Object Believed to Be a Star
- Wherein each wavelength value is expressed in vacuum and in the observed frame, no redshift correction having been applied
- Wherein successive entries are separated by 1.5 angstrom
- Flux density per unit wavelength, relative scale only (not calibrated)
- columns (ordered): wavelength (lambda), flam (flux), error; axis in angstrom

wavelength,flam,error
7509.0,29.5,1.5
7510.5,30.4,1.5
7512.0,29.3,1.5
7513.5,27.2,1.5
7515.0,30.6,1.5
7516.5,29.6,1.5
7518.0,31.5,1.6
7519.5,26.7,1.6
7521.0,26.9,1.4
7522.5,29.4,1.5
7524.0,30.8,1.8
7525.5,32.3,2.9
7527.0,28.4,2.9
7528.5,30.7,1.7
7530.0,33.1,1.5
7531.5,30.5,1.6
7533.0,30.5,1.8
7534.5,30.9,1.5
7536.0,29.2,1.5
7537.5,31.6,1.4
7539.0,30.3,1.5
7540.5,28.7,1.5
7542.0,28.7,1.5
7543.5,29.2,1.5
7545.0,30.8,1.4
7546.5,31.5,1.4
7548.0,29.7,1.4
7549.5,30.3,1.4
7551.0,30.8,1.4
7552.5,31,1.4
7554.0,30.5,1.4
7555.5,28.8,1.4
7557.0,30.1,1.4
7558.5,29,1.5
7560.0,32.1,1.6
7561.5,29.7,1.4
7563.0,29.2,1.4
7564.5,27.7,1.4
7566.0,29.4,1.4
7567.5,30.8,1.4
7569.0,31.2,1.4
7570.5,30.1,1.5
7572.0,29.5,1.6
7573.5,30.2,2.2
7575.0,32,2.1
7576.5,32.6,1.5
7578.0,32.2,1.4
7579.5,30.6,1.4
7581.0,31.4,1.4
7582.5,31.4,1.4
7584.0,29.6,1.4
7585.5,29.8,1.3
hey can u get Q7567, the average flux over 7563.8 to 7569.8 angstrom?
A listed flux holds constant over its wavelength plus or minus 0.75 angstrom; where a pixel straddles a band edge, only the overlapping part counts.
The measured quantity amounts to 29.8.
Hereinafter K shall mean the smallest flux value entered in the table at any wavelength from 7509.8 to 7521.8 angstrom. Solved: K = 26.7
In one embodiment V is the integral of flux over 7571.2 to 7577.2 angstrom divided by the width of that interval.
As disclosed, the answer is 31.1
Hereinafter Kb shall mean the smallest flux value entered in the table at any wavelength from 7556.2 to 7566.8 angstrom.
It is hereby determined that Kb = 27.7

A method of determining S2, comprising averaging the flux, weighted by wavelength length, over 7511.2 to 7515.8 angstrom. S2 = 29.1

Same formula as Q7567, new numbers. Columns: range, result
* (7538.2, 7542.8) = 29.3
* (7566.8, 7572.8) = 30.4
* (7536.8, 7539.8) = 30.9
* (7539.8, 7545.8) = 29.4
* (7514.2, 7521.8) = 29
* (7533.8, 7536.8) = 30.1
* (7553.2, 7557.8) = 29.8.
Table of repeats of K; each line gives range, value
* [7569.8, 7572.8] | 29.5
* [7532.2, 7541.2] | 28.7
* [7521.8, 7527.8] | 28.4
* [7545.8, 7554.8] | 29.7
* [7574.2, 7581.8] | 30.6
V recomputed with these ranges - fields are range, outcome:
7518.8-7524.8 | 28.5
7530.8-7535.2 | 30.6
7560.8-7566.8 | 29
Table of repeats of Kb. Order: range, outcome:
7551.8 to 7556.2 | 28.8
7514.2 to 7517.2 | 29.6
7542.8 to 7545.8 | 29.2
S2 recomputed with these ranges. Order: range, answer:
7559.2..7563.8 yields 30.3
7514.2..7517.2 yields 30.1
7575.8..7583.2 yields 31.6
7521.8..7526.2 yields 30.8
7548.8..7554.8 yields 30.6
